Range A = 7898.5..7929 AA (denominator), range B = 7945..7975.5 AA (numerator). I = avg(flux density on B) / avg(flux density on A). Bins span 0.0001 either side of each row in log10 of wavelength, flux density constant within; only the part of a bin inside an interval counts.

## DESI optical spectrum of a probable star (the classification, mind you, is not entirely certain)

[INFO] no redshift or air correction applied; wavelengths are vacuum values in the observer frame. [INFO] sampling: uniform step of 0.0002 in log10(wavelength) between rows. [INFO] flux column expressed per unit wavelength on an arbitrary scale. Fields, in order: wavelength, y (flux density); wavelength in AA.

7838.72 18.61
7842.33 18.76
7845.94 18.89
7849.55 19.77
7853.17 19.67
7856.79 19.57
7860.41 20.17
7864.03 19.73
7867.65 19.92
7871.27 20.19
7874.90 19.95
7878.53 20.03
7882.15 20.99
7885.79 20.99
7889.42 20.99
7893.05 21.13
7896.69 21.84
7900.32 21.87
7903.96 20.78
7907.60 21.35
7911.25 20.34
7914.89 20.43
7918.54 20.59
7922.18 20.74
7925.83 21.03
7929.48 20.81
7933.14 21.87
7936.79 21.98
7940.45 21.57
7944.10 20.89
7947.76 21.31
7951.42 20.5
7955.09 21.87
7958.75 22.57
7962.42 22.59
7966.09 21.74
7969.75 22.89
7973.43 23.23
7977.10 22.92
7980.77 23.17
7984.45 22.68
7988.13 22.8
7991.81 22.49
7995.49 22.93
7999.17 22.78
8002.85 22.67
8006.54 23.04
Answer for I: 1.1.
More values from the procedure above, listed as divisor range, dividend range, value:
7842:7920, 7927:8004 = 1.09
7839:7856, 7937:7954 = 1.10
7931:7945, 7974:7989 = 1.06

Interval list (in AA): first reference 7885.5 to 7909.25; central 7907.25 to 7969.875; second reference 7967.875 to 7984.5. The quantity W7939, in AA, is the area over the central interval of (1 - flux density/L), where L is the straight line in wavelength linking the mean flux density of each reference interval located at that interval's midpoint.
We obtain 2.4 AA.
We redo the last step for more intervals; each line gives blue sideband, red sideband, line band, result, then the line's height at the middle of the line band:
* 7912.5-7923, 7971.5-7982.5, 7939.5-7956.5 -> 0.5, 21.9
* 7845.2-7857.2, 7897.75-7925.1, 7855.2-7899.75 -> -0.8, 20.1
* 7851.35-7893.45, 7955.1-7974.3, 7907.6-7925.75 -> 0.6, 21.3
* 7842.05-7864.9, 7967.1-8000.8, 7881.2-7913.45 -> -0.8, 20.7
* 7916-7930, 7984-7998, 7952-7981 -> -0.6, 22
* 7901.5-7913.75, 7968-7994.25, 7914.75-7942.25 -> 0.3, 21.4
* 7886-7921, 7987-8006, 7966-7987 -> -0.4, 22.4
